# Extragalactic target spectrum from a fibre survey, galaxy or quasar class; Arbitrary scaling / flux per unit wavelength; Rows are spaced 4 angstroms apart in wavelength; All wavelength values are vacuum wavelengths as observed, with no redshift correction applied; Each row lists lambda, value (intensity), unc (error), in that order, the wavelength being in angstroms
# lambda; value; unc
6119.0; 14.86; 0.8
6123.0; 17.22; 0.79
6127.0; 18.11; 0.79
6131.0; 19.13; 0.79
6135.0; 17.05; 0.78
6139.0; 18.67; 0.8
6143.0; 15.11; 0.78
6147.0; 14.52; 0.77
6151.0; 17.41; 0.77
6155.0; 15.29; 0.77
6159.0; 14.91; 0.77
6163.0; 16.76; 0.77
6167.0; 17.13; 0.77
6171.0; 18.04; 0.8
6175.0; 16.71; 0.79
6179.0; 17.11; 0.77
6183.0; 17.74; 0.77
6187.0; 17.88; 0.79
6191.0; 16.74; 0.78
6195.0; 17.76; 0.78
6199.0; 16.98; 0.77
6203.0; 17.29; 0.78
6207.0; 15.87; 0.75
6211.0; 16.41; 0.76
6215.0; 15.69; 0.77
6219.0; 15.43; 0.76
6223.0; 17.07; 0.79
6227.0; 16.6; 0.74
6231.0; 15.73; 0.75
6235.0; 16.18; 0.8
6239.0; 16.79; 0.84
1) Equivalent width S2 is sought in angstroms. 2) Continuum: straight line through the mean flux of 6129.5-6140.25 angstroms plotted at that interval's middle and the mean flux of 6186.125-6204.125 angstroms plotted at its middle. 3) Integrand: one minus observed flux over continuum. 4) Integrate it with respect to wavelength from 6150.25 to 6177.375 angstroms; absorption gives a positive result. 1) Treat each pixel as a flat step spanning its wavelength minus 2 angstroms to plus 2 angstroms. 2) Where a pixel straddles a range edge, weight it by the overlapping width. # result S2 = 1.8 angstroms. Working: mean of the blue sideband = 18.2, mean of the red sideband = 17.3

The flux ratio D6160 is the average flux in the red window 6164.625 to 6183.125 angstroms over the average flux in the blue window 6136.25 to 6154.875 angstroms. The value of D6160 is 1.1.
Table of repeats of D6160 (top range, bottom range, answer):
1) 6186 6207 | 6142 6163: 1.10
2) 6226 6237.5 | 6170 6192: 0.93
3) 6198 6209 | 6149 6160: 1.05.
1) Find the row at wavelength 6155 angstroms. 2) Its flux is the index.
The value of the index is 15.29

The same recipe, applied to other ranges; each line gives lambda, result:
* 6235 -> 16.18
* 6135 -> 17.05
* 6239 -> 16.79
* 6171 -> 18.04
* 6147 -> 14.52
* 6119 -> 14.86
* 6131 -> 19.13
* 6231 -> 15.73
